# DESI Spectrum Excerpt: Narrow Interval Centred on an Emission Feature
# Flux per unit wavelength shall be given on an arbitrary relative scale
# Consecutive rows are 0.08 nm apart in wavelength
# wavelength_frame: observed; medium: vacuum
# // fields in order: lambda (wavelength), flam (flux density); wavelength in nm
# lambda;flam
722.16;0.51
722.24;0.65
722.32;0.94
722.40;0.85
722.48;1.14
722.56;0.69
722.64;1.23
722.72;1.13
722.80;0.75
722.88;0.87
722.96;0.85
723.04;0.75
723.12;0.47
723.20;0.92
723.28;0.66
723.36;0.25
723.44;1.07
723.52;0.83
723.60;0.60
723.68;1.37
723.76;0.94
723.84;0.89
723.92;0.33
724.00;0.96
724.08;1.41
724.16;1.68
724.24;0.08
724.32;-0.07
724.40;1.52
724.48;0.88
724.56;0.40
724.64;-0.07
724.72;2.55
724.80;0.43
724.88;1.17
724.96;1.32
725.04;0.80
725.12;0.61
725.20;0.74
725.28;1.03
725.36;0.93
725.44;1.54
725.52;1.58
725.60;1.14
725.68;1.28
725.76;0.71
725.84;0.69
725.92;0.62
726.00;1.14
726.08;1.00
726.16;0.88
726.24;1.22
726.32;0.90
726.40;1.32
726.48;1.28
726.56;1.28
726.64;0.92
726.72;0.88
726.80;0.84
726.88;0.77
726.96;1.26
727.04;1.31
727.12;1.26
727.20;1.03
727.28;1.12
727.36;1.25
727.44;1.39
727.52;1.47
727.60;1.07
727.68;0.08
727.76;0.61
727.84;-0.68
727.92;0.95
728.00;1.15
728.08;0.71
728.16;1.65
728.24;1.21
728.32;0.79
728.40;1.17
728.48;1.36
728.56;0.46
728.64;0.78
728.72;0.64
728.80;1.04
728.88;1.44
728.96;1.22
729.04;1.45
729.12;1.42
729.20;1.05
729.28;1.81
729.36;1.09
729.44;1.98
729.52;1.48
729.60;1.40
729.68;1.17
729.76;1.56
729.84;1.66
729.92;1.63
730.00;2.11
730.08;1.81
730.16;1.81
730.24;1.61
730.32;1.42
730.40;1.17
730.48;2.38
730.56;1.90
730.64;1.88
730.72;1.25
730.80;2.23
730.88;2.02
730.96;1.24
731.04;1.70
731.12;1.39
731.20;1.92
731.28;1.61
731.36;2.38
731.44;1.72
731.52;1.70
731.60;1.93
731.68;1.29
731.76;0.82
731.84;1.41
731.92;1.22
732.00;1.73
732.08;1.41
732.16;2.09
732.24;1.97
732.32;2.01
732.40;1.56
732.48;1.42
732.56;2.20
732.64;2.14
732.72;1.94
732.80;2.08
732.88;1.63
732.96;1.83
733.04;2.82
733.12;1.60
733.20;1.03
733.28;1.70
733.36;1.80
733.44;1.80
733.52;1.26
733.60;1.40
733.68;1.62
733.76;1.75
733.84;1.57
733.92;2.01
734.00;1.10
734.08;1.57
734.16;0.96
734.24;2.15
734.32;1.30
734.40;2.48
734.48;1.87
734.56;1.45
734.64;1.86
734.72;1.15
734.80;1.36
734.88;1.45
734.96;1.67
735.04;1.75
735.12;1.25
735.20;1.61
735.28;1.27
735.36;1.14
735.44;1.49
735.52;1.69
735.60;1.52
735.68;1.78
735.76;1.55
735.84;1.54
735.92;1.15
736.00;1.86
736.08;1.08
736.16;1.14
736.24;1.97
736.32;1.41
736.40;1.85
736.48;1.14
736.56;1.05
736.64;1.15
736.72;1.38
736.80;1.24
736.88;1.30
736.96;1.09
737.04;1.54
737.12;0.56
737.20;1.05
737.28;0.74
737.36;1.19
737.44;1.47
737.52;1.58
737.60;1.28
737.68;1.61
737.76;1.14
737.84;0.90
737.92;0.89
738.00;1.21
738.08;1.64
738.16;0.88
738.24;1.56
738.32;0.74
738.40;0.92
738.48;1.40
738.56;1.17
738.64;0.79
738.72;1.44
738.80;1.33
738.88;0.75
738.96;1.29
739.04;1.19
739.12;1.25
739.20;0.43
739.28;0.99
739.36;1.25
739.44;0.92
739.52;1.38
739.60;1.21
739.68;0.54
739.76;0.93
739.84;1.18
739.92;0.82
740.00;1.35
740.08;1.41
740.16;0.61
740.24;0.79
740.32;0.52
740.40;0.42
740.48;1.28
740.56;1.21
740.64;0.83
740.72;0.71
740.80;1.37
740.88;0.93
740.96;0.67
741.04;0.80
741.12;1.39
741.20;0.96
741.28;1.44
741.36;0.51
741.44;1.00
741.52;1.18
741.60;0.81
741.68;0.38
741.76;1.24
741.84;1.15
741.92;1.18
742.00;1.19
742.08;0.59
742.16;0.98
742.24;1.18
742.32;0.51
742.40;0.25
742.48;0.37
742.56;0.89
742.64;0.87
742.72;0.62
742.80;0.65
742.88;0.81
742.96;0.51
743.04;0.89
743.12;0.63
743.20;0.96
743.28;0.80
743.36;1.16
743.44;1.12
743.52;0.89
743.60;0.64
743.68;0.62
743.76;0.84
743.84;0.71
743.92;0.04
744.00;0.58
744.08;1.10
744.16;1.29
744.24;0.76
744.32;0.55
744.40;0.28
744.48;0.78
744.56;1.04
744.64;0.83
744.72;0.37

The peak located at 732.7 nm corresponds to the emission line Mg II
